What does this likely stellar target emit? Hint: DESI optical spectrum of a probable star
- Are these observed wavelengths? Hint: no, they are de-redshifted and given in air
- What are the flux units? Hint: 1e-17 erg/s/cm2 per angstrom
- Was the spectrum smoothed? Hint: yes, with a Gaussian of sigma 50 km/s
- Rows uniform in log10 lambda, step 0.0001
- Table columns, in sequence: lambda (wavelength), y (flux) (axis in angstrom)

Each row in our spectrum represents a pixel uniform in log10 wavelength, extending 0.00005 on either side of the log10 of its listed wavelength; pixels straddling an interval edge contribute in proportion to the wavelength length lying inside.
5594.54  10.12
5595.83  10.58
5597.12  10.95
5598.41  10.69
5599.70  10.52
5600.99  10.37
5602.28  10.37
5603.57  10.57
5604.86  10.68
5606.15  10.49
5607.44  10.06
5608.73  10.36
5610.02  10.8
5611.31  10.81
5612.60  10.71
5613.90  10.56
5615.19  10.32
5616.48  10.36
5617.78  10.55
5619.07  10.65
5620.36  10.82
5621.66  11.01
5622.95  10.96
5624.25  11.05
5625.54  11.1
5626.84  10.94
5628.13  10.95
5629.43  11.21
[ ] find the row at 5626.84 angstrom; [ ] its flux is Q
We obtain 10.94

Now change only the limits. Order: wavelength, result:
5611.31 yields 10.81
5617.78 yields 10.55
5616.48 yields 10.36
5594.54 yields 10.12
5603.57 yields 10.57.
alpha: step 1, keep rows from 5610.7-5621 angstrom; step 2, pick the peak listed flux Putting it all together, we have 10.82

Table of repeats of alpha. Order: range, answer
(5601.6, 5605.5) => 10.68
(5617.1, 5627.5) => 11.1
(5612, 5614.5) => 10.71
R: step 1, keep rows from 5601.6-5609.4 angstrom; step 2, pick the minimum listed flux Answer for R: 10.06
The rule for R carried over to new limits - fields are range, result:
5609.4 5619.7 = 10.32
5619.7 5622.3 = 10.82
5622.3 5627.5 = 10.94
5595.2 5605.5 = 10.37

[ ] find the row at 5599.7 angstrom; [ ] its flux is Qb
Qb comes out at 10.52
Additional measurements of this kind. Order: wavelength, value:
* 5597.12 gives 10.95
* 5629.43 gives 11.21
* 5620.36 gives 10.82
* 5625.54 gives 11.1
